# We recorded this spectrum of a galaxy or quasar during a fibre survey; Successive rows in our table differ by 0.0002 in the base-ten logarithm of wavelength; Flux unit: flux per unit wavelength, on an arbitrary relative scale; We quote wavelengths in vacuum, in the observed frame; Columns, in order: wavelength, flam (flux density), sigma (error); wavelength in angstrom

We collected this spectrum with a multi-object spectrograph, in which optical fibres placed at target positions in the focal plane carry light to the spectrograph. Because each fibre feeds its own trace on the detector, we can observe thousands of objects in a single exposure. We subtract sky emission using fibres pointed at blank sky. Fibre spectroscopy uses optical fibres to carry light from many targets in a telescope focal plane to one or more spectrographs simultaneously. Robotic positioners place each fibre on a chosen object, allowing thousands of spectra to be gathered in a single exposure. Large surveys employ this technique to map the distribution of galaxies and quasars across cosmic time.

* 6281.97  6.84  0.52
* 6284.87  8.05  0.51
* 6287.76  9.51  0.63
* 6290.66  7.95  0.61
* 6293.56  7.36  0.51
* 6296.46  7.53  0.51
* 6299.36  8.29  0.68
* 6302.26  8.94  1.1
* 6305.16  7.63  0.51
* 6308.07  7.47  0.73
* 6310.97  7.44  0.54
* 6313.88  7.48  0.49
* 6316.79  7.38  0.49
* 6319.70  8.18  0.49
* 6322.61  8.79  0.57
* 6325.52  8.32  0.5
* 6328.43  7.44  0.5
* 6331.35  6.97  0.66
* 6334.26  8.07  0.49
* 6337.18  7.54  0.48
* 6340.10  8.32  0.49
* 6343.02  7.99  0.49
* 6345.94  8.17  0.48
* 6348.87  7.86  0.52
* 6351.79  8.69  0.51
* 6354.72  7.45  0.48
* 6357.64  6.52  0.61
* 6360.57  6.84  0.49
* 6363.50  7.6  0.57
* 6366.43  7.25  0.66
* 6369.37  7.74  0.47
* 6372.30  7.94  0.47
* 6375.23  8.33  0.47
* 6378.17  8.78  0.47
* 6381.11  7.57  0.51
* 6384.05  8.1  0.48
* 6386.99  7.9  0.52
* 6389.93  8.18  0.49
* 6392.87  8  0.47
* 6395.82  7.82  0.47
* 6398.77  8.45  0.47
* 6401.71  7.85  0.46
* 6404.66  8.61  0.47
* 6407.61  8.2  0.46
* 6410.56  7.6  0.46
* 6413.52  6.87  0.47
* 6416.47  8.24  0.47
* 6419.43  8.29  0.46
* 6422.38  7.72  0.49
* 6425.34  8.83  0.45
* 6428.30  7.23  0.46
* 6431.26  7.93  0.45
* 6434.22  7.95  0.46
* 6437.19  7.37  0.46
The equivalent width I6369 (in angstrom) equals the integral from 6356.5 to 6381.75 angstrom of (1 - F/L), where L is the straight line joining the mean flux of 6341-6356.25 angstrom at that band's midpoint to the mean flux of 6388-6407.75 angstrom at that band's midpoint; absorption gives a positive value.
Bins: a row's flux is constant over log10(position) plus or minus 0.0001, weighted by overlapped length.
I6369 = 1.4 angstrom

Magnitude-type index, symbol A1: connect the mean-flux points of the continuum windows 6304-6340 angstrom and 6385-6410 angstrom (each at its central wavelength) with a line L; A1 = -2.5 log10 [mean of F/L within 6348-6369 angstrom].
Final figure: 0.06 mag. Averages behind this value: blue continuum 7.75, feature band 7.46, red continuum 8.11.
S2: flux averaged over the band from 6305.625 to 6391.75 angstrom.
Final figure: 7.8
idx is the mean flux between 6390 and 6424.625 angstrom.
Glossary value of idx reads 8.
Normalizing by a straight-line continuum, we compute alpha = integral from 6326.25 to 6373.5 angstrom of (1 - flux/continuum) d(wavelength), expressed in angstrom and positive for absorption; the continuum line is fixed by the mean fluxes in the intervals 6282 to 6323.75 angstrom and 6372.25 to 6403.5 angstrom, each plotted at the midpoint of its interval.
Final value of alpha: 2.2 angstrom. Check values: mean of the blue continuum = 7.95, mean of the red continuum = 8.1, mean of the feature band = 7.66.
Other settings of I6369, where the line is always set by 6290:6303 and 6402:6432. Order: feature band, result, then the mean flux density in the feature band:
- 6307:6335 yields 0.7 angstrom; 7.75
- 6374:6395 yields -0.4 angstrom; 8.11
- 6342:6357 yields 0.0 angstrom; 7.95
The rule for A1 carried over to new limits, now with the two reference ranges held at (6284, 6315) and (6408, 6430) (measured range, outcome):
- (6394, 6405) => -0.04 mag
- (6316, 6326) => -0.03 mag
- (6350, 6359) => 0.05 mag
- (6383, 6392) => -0.02 mag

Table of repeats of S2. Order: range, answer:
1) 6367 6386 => 8.03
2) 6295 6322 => 7.85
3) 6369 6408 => 8.11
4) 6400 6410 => 8.18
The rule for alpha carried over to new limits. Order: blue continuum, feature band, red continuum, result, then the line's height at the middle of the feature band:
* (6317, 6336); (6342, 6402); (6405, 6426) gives 0.64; 7.94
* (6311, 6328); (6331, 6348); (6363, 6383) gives 0.06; 7.93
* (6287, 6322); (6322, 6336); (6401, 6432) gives 0.12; 7.92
